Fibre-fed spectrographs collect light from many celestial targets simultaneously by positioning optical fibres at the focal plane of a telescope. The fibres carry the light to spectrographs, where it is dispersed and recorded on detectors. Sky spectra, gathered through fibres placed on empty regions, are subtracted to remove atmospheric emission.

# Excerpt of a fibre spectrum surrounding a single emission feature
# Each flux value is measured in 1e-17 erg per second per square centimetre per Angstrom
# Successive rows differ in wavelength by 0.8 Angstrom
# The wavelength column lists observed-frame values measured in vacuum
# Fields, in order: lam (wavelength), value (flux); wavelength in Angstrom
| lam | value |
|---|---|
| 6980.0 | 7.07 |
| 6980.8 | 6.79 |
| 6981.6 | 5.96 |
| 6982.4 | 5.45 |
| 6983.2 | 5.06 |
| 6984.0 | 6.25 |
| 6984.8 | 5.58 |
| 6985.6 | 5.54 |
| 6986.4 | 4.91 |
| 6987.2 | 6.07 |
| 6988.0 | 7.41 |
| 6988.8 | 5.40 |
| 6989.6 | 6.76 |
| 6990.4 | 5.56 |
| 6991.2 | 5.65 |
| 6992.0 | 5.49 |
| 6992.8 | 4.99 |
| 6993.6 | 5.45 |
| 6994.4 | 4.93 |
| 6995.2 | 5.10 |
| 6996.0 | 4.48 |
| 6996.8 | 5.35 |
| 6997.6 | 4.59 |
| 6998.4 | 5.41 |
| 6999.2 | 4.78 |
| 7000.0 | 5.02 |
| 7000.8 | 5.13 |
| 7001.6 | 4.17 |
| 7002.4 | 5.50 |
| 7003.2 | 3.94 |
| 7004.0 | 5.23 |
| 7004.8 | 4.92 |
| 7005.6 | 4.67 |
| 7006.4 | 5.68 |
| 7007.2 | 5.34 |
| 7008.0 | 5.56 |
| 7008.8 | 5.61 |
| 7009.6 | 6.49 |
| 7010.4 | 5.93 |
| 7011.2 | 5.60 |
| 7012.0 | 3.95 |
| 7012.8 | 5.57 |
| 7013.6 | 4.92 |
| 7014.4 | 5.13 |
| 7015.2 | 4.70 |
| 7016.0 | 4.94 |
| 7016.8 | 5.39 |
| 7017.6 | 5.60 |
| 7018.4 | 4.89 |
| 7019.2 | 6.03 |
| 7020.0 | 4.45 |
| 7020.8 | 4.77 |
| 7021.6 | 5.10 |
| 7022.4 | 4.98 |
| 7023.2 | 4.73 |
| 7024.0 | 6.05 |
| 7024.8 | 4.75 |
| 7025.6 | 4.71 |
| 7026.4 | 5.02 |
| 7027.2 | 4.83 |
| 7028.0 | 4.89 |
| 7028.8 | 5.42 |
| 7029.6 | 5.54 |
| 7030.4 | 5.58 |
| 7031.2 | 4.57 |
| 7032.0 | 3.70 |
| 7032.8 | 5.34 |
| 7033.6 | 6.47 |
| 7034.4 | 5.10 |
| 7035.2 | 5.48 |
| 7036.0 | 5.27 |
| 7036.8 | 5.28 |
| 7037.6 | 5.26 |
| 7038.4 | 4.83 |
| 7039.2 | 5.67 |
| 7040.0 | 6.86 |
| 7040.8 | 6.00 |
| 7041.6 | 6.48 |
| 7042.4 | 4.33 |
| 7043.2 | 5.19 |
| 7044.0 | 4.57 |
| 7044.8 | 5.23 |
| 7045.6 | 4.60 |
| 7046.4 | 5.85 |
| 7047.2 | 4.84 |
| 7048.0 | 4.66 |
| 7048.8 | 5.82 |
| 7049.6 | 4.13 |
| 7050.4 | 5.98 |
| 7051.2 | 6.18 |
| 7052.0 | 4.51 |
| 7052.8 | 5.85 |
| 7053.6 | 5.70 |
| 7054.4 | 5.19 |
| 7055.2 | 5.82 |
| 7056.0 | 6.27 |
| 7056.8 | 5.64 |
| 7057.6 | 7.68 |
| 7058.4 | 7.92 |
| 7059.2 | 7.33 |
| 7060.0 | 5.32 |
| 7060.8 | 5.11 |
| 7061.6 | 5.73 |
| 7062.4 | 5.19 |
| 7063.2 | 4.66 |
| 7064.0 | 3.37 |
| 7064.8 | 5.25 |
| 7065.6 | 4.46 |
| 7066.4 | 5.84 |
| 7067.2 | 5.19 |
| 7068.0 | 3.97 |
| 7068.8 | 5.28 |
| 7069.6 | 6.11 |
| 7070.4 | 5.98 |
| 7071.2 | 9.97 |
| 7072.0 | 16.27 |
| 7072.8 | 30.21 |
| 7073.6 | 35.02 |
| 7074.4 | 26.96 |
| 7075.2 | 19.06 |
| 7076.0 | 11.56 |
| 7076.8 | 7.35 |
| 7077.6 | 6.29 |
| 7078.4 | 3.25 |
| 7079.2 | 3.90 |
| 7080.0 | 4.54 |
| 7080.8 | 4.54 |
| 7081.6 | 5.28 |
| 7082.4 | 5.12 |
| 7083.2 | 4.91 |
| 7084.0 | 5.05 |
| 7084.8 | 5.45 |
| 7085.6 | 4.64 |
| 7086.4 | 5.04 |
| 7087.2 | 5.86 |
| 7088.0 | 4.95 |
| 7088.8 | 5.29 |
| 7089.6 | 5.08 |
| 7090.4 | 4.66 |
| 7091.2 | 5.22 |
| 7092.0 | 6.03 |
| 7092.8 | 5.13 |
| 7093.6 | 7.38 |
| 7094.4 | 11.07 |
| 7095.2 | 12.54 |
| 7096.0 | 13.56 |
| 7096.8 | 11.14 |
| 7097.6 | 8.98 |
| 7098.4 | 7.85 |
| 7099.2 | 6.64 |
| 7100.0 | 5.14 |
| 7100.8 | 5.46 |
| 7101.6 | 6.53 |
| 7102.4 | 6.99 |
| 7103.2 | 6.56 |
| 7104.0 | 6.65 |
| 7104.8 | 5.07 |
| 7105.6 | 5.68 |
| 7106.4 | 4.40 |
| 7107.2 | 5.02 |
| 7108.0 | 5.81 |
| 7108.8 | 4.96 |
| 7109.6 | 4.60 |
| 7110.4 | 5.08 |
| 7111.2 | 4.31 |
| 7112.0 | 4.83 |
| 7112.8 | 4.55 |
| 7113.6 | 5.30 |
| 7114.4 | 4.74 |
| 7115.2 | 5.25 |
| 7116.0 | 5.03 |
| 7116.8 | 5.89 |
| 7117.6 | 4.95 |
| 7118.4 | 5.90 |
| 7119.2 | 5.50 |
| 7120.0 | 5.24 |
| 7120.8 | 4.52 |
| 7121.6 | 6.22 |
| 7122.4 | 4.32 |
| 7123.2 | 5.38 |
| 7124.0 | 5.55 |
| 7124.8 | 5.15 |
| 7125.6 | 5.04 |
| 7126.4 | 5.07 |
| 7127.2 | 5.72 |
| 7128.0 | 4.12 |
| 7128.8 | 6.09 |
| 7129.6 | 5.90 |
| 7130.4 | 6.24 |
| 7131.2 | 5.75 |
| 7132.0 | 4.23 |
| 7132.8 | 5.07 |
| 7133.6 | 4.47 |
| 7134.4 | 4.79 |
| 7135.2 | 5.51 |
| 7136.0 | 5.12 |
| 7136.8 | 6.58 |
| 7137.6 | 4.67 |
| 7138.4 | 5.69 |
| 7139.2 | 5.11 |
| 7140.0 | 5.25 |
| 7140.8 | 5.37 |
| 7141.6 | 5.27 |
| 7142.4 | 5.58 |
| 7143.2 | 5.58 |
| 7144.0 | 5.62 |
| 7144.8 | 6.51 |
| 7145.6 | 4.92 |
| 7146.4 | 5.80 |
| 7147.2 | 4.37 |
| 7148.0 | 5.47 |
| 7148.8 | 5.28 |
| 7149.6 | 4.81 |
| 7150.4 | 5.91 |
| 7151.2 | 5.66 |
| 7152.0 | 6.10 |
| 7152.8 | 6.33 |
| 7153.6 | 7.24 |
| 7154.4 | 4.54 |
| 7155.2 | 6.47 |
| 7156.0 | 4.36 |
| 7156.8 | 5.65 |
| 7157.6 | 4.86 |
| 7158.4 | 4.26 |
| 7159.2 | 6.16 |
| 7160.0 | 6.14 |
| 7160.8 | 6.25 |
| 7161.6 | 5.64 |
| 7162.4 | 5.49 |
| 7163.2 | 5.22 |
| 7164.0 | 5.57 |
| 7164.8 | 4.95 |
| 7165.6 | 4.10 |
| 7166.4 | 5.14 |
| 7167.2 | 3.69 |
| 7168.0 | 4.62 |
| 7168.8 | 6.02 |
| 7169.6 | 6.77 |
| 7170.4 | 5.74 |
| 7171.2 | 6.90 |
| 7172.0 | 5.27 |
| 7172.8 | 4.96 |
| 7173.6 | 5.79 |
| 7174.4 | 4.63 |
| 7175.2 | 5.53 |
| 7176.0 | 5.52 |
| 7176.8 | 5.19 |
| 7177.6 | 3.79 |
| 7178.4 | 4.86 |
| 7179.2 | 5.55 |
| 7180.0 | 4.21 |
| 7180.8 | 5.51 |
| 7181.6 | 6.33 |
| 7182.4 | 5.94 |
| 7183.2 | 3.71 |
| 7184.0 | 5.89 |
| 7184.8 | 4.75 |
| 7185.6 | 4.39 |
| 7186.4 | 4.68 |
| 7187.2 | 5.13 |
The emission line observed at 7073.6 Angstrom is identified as H-alpha 6563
